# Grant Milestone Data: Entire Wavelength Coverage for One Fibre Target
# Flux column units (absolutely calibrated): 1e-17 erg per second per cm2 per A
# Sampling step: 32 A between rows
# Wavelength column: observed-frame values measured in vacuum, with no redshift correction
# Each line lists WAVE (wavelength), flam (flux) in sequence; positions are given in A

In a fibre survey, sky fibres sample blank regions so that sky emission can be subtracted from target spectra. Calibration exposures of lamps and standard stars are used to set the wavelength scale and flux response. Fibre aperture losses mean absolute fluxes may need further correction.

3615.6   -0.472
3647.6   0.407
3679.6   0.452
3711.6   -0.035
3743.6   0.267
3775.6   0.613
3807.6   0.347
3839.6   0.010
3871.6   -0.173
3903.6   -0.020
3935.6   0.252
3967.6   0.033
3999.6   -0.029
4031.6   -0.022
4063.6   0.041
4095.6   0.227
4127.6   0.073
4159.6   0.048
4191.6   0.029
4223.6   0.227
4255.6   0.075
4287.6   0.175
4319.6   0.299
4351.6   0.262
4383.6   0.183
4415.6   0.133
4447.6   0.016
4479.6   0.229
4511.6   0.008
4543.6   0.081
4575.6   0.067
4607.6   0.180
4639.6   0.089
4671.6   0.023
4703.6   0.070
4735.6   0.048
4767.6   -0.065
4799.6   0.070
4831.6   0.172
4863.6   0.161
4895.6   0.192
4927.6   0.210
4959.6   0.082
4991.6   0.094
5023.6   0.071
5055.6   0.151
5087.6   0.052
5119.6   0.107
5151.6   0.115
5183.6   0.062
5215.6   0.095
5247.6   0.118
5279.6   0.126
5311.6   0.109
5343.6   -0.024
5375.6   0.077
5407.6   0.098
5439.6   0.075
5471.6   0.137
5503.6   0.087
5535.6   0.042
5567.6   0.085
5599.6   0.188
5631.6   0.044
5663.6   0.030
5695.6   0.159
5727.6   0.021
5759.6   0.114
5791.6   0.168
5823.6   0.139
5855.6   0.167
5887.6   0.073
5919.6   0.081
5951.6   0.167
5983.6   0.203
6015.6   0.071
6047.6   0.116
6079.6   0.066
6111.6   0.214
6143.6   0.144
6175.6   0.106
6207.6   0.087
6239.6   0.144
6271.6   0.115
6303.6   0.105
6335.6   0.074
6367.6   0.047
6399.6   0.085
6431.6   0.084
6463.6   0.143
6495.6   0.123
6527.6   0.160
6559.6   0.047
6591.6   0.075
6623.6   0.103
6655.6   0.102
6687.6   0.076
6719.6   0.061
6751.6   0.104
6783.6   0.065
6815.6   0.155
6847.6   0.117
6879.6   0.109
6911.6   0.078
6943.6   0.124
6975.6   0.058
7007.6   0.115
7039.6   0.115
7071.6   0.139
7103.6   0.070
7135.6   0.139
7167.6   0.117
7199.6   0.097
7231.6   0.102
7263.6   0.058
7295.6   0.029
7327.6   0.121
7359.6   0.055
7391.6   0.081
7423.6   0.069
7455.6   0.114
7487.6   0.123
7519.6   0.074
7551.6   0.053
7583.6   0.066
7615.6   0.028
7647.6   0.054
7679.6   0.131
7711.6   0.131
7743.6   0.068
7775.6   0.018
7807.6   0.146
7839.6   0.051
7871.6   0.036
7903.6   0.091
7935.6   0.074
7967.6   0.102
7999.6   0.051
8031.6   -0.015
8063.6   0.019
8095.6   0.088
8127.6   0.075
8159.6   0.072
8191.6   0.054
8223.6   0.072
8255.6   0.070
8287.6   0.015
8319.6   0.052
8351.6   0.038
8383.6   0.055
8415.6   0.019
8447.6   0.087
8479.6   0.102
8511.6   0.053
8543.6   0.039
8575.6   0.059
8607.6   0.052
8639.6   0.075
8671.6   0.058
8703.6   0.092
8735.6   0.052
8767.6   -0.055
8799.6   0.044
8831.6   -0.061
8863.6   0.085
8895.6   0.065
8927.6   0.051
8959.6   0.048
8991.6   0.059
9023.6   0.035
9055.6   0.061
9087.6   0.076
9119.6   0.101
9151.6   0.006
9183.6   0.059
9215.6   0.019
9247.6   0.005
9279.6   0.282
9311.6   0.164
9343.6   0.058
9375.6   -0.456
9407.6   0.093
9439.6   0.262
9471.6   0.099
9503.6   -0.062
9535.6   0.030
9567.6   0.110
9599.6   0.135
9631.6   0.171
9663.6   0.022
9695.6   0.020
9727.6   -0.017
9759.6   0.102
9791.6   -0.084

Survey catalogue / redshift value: 1.492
